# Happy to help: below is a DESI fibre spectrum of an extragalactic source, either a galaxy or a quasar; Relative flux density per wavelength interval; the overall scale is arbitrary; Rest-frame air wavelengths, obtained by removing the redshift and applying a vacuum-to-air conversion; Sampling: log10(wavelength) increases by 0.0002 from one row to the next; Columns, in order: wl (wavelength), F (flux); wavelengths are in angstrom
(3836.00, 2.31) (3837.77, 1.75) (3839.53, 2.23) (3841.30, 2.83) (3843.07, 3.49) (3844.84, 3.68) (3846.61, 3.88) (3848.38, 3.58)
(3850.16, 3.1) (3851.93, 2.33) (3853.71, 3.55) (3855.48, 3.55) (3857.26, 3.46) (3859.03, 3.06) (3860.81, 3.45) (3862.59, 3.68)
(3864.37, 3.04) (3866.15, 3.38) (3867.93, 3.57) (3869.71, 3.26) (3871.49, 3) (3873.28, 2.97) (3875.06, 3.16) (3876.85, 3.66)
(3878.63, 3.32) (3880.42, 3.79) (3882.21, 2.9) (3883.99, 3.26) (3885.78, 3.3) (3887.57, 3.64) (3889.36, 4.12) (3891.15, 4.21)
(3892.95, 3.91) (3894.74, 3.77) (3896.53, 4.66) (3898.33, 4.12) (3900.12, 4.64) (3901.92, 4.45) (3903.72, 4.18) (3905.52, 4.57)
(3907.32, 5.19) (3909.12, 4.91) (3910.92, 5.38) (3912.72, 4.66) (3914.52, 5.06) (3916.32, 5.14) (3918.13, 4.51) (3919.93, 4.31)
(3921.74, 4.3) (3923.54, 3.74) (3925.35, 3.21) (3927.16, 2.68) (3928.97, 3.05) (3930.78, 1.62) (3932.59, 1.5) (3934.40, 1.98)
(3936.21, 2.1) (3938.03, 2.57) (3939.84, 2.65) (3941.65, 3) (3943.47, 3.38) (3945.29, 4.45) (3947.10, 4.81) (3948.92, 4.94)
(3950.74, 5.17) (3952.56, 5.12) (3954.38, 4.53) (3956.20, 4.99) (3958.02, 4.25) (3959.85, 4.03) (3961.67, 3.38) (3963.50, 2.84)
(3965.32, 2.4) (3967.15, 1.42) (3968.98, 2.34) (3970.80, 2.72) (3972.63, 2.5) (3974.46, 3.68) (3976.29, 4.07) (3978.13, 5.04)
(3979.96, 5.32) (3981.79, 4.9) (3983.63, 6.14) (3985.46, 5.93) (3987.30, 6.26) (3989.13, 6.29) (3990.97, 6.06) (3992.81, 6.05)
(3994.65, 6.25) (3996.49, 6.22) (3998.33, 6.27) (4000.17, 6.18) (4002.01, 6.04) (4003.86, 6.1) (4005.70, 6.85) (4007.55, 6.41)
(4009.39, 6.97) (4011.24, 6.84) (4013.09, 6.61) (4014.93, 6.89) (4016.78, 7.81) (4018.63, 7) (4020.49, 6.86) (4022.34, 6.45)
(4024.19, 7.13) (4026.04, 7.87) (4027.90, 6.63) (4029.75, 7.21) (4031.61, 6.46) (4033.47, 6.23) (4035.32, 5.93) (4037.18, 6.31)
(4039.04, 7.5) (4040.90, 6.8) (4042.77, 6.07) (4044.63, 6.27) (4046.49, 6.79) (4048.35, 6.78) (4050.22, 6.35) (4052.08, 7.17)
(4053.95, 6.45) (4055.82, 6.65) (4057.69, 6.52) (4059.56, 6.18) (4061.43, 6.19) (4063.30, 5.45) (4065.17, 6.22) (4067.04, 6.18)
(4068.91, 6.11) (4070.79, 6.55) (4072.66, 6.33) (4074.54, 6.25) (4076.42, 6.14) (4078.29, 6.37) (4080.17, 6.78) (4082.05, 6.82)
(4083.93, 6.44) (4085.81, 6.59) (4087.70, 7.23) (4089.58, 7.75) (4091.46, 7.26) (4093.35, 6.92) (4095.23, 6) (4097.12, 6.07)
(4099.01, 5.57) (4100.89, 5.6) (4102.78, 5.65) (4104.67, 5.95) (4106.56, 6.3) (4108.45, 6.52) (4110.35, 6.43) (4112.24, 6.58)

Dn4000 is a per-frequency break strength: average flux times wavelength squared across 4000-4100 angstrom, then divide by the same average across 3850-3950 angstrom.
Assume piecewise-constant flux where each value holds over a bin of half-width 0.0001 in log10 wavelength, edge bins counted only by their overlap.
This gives 1.94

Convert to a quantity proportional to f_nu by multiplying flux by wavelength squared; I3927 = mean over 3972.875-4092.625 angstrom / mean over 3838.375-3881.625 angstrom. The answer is 2.1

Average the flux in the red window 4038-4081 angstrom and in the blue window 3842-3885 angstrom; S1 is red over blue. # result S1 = 1.93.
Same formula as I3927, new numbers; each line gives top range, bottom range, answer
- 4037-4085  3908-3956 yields 1.80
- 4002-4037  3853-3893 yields 2.12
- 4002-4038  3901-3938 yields 1.87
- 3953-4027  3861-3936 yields 1.52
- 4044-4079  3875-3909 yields 1.74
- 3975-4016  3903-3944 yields 1.73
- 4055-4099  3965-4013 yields 1.28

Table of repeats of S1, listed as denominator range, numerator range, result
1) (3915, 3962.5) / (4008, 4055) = 1.84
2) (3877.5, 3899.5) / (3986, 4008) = 1.66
